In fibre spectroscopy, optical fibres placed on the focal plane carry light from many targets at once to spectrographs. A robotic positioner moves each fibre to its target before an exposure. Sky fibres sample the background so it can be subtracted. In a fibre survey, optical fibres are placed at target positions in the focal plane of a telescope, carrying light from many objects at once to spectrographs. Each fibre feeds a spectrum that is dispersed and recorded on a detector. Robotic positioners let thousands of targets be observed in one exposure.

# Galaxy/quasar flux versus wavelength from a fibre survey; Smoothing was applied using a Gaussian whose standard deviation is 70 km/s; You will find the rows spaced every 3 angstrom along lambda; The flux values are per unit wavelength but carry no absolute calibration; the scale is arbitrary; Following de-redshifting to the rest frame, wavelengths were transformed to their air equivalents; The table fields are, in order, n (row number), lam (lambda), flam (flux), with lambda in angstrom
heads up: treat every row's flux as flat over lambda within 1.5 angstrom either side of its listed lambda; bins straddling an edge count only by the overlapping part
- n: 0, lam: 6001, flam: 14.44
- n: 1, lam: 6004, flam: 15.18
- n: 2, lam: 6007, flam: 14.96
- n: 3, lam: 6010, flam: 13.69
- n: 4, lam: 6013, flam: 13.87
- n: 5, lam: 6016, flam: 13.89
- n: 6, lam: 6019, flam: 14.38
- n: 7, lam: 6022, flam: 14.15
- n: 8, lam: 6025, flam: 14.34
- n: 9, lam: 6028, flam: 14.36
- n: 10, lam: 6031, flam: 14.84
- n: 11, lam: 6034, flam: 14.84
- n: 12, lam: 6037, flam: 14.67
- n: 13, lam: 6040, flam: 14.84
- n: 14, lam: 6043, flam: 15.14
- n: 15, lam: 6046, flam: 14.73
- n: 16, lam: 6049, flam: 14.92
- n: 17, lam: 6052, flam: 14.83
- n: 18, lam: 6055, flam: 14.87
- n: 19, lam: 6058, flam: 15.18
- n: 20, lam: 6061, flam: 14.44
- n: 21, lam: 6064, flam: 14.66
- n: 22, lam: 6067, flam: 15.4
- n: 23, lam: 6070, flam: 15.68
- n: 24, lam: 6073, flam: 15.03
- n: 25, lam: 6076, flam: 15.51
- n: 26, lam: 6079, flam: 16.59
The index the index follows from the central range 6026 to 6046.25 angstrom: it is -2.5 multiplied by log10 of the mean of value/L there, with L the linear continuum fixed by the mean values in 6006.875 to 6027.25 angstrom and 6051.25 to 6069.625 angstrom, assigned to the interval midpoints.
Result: -0.02 mag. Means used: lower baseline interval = 14.1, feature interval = 14.8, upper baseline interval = 14.9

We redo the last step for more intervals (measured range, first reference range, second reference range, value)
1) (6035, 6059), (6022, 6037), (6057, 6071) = -0.01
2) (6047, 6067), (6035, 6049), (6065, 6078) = 0.02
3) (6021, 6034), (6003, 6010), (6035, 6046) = 0.03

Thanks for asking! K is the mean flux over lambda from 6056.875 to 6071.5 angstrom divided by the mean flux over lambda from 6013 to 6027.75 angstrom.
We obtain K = 1.06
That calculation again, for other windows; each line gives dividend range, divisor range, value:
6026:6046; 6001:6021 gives 1.03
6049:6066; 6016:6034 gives 1.03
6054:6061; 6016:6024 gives 1.05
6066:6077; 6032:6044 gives 1.04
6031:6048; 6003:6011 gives 1.01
